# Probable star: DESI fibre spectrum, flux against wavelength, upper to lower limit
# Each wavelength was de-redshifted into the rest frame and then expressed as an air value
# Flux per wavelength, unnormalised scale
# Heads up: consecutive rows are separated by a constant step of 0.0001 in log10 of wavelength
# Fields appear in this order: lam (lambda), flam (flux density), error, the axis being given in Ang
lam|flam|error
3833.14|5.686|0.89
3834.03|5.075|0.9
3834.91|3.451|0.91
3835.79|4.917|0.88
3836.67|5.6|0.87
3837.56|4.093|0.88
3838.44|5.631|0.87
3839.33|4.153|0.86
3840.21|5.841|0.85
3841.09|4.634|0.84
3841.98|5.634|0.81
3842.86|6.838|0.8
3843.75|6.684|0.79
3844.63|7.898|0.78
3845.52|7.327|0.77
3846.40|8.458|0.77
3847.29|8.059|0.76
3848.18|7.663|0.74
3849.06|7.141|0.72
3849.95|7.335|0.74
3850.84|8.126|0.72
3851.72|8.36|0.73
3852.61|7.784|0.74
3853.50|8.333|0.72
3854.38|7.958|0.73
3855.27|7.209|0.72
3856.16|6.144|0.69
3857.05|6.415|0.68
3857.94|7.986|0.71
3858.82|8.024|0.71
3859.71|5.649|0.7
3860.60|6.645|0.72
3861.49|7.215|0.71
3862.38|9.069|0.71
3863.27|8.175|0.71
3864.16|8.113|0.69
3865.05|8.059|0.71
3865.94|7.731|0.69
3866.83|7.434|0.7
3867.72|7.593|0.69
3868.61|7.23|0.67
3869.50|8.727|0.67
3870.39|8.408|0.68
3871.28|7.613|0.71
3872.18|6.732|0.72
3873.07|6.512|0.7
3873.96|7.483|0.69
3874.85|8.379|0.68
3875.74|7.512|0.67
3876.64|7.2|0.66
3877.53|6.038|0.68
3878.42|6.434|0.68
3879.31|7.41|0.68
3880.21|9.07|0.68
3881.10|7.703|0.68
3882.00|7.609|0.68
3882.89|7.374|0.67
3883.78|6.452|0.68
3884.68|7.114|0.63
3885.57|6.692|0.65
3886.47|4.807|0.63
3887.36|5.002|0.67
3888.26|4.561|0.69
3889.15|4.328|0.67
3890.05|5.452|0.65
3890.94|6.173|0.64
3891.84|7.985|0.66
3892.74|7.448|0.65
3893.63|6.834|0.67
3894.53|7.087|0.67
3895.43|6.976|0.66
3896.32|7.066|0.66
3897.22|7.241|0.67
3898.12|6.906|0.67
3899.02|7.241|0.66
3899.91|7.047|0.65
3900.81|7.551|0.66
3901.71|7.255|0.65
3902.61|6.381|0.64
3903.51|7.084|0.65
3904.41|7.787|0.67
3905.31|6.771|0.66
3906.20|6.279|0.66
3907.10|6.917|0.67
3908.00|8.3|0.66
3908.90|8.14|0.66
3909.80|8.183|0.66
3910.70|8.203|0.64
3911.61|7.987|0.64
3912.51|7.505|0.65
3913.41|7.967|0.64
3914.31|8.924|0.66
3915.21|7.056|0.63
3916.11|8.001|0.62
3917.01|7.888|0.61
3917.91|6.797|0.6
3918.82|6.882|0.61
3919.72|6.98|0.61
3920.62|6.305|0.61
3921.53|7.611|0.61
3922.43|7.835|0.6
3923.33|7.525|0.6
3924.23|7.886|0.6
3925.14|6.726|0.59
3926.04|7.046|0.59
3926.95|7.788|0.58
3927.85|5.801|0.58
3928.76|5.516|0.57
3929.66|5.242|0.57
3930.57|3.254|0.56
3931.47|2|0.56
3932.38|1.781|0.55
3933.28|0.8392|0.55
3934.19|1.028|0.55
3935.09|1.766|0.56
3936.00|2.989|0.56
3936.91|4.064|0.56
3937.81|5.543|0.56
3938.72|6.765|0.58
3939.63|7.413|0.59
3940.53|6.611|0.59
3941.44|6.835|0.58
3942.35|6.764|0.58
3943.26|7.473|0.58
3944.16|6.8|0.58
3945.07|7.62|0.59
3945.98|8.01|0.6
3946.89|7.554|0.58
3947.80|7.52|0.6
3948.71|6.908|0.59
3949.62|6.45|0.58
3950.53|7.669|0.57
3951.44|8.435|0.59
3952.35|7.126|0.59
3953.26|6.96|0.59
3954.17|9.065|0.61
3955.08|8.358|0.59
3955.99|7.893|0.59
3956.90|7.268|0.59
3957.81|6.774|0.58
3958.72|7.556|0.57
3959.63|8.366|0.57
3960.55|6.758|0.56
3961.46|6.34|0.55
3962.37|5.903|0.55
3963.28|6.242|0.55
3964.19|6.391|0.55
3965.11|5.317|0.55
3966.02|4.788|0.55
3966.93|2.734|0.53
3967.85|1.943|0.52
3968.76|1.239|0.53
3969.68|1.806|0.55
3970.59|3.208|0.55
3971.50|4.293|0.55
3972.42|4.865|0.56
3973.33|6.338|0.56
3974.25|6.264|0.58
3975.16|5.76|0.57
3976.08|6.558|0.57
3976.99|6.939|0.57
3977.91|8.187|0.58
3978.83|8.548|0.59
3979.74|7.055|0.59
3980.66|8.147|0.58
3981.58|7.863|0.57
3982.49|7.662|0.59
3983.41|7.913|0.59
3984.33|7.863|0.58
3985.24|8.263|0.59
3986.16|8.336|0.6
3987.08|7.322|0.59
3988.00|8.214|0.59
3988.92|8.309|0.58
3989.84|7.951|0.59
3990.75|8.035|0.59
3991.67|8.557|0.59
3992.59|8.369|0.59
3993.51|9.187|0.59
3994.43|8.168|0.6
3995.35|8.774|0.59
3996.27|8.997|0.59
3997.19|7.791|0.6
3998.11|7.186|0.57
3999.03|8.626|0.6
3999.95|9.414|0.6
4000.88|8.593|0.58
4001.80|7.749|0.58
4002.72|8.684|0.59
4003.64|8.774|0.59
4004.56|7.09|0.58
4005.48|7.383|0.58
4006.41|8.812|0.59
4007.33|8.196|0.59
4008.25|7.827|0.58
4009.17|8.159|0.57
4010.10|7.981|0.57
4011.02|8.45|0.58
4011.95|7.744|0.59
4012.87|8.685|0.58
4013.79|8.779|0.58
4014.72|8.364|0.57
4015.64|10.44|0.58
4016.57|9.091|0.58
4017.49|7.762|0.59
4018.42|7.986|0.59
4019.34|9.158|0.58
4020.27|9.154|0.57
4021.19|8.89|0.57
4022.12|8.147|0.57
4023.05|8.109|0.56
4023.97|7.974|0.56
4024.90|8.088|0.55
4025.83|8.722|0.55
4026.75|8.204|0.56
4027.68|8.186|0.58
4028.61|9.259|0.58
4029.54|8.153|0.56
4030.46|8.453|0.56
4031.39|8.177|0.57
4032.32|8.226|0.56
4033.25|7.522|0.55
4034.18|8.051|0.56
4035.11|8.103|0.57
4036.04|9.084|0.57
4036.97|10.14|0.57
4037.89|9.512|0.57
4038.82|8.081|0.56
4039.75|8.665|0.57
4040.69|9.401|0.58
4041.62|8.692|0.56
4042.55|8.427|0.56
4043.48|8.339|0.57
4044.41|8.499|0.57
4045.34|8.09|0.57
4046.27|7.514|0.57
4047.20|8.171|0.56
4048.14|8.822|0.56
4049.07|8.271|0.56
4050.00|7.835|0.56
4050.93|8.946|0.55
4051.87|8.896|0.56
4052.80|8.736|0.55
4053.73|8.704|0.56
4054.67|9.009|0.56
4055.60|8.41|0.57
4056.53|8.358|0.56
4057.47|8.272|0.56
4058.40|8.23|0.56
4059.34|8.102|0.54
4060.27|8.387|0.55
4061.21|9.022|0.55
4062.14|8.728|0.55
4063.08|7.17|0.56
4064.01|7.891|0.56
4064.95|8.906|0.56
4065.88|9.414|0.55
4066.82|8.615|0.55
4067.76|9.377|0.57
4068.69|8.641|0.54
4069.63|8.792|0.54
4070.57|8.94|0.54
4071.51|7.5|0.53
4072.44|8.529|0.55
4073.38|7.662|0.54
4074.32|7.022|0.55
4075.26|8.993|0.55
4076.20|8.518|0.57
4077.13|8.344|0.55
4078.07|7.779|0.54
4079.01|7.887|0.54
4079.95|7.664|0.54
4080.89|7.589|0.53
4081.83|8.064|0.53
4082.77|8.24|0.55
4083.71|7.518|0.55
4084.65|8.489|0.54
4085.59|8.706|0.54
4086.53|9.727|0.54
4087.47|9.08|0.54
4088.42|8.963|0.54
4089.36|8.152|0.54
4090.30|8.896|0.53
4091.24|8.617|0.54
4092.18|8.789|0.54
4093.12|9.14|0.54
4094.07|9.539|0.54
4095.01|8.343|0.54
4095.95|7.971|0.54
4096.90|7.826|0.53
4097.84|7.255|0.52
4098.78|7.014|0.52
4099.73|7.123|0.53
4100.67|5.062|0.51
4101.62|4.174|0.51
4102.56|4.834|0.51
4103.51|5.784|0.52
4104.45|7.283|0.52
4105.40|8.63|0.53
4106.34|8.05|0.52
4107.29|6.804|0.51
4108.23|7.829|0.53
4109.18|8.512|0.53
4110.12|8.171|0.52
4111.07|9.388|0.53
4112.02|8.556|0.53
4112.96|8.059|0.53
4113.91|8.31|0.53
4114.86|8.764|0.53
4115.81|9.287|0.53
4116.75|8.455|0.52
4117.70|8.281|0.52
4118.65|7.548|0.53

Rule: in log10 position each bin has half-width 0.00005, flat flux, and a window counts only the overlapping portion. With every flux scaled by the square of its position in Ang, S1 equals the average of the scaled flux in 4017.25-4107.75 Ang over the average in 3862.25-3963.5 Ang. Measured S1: 1.3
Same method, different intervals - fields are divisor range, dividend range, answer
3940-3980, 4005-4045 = 1.37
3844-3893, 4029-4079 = 1.28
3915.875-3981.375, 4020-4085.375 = 1.45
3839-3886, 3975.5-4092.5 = 1.25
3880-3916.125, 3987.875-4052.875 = 1.27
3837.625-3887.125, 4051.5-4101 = 1.29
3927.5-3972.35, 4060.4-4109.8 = 1.53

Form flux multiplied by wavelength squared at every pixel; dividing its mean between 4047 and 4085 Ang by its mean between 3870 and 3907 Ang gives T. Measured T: 1.32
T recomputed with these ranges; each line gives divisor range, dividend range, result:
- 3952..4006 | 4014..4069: 1.25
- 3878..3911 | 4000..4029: 1.29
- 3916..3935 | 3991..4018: 1.55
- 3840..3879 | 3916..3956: 0.88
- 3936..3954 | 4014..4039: 1.29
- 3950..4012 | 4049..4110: 1.18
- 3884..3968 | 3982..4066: 1.36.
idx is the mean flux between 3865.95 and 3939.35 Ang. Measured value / 6.61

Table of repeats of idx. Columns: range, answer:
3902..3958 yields 6.63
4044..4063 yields 8.42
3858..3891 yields 7.09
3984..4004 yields 8.33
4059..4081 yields 8.33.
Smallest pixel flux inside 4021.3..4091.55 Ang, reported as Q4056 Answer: 7.022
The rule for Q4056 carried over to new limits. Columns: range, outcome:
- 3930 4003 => 0.8392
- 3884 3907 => 4.328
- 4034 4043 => 8.051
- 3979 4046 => 7.055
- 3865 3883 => 6.038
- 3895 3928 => 5.801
